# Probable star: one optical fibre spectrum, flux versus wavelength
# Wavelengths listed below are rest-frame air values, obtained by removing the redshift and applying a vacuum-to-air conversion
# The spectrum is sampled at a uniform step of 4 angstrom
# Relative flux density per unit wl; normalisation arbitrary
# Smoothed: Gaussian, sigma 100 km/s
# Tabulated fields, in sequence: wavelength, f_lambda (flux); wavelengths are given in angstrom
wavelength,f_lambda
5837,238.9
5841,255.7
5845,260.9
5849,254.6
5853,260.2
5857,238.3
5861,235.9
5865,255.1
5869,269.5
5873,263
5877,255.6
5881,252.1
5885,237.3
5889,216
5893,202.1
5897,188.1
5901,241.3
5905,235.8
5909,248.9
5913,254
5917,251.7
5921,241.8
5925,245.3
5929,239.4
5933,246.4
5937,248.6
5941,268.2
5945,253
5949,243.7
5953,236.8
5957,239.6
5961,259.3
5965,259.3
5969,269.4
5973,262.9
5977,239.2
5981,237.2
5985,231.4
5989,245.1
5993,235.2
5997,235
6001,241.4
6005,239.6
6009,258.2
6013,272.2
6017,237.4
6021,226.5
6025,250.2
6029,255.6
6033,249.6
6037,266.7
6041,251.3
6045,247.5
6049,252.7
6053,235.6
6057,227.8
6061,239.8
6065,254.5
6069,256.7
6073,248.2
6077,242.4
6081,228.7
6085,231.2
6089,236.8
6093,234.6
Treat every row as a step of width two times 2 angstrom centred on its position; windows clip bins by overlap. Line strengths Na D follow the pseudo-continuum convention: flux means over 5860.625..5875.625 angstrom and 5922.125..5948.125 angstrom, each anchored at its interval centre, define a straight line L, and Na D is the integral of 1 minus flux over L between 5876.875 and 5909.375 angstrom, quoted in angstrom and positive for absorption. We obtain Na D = 3.37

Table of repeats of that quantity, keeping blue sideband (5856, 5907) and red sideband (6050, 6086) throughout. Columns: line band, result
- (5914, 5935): -0.6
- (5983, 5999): 0.2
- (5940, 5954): -0.7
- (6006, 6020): -0.7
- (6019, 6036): -0.4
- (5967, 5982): -0.9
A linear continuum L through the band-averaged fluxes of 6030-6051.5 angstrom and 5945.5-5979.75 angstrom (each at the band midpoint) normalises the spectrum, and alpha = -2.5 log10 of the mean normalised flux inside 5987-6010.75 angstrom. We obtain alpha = 0.043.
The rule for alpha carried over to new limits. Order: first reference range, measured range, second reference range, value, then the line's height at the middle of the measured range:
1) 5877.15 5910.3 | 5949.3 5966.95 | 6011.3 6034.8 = -0.04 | 239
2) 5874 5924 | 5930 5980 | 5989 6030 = -0.05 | 241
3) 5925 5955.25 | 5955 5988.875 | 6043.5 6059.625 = -0.02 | 246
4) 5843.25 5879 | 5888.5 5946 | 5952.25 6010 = 0.05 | 251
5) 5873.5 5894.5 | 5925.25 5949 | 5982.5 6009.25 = -0.06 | 237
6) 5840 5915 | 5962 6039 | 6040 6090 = -0.02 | 243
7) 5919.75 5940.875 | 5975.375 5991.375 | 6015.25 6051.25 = 0.04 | 248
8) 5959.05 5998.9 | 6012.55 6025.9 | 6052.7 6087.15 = 0.01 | 244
